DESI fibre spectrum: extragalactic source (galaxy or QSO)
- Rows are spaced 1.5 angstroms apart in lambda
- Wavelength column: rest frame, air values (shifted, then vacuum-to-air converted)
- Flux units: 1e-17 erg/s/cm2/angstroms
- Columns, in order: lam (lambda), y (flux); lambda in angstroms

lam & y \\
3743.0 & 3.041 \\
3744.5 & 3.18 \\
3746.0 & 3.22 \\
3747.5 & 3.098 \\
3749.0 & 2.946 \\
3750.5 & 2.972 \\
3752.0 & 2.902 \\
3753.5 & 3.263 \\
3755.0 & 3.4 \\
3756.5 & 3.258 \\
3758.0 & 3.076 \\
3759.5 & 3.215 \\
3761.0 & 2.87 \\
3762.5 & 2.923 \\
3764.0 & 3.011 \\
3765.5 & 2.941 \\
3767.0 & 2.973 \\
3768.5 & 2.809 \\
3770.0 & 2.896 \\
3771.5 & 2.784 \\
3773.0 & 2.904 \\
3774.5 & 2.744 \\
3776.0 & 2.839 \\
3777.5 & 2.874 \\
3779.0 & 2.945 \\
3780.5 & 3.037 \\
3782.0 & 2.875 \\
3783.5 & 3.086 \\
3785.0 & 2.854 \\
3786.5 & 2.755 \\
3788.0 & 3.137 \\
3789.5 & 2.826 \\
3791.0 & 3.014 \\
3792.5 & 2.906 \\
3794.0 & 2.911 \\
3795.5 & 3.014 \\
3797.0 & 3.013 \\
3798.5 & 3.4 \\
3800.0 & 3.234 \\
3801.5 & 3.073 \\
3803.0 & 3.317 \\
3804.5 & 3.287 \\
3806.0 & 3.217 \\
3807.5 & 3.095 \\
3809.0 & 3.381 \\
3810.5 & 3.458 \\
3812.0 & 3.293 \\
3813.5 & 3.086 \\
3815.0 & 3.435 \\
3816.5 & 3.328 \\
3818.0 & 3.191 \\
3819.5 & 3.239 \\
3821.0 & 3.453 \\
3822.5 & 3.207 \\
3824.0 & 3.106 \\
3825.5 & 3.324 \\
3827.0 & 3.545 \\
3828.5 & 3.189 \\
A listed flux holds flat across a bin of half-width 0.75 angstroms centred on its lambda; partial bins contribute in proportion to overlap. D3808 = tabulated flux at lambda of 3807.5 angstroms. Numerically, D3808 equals 3.095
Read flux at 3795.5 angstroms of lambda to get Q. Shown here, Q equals 3.014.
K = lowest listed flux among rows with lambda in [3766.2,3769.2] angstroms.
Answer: 2.809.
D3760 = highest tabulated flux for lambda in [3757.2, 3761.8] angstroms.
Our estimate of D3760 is 3.215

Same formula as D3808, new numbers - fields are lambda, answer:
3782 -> 2.875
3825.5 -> 3.324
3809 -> 3.381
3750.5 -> 2.972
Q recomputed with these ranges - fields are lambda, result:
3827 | 3.545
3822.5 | 3.207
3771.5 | 2.784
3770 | 2.896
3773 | 2.904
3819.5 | 3.239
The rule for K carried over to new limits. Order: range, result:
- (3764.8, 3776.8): 2.744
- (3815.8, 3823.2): 3.191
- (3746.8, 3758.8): 2.902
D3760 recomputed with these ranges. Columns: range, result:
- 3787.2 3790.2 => 3.137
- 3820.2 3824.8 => 3.453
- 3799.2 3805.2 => 3.317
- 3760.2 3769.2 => 3.011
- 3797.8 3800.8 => 3.4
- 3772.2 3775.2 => 2.904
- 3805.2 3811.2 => 3.458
